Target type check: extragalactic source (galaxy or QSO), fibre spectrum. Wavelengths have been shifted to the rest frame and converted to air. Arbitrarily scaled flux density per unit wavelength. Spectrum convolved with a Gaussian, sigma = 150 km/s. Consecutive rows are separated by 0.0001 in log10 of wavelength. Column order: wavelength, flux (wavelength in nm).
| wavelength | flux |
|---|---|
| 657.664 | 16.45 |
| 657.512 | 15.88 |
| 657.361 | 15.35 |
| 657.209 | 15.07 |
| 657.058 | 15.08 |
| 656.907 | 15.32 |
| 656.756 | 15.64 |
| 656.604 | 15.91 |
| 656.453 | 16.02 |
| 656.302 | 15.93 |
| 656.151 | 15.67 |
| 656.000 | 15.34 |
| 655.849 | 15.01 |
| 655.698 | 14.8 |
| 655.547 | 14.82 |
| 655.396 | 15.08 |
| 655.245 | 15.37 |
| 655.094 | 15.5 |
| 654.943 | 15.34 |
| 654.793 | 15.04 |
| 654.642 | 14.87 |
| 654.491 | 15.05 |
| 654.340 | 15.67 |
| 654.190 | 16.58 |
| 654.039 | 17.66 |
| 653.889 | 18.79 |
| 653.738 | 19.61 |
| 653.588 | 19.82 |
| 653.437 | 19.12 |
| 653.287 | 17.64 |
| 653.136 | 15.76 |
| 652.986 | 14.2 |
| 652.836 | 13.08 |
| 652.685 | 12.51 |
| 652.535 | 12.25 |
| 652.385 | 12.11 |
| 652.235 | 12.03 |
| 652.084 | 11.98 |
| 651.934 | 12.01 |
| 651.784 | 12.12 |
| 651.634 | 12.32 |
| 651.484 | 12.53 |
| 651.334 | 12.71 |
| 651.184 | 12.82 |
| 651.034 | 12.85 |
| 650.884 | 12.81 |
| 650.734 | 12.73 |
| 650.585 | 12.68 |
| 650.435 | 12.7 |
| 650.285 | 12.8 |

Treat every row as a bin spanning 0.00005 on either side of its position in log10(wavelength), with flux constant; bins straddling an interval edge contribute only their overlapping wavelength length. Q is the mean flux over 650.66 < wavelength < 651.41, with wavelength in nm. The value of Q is 12.8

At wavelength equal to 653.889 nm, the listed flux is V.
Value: 18.79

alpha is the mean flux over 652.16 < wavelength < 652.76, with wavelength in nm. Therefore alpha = 12.2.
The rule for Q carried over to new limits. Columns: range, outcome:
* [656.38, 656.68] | 16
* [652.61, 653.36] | 14.6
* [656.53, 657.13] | 15.5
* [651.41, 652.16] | 12.2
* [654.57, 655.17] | 15.2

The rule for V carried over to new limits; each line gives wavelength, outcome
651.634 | 12.32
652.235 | 12.03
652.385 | 12.11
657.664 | 16.45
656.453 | 16.02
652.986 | 14.2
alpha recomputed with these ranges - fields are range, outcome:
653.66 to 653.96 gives 19.2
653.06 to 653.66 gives 18.1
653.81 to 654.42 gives 17.2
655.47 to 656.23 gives 15.1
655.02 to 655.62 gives 15.2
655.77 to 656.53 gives 15.6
